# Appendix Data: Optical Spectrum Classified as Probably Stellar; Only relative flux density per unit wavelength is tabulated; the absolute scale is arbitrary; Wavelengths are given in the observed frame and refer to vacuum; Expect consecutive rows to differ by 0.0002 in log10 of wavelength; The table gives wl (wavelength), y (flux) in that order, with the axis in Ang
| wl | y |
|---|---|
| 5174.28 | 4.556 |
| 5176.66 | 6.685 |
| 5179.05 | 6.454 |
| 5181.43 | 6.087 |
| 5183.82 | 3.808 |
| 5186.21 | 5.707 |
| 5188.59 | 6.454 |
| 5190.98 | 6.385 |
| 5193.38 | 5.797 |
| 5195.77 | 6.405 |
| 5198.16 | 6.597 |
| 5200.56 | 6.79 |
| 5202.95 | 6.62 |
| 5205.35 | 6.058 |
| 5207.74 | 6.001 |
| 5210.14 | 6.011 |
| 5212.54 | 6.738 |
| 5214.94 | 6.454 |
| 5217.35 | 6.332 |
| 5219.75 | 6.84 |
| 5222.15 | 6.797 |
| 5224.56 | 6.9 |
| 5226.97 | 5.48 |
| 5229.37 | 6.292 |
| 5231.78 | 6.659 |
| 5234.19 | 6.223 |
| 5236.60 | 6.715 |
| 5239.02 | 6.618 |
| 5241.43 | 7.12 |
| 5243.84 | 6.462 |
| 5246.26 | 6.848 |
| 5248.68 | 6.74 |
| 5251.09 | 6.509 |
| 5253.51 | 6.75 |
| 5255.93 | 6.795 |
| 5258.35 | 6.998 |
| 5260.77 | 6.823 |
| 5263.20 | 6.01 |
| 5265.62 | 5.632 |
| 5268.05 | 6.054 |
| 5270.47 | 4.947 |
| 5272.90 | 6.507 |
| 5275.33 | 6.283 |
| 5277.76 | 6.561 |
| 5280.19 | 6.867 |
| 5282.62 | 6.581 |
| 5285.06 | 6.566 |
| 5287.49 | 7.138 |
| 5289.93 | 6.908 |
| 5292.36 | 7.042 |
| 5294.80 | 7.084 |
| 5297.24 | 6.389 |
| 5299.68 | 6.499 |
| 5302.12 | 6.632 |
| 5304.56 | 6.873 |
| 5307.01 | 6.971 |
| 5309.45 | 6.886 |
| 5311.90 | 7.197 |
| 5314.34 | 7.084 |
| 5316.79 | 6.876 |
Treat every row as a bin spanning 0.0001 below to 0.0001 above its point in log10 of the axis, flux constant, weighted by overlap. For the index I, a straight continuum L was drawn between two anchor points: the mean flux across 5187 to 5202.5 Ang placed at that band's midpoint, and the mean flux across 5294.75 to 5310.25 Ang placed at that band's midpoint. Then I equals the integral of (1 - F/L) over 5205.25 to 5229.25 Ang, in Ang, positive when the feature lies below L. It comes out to 0.4 Ang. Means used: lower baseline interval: 6.4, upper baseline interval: 6.73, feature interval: 6.37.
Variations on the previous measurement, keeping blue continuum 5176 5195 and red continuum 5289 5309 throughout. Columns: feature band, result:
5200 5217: -0.8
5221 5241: -0.7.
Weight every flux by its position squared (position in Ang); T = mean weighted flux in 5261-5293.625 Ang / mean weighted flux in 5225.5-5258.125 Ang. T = 1.0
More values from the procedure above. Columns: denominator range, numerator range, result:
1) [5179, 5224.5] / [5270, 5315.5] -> 1.11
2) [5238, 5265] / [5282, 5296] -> 1.05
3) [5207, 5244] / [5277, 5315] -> 1.08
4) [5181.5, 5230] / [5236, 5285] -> 1.06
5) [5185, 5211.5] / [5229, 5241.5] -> 1.07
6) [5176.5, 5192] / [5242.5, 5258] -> 1.17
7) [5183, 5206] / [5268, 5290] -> 1.09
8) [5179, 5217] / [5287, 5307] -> 1.15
